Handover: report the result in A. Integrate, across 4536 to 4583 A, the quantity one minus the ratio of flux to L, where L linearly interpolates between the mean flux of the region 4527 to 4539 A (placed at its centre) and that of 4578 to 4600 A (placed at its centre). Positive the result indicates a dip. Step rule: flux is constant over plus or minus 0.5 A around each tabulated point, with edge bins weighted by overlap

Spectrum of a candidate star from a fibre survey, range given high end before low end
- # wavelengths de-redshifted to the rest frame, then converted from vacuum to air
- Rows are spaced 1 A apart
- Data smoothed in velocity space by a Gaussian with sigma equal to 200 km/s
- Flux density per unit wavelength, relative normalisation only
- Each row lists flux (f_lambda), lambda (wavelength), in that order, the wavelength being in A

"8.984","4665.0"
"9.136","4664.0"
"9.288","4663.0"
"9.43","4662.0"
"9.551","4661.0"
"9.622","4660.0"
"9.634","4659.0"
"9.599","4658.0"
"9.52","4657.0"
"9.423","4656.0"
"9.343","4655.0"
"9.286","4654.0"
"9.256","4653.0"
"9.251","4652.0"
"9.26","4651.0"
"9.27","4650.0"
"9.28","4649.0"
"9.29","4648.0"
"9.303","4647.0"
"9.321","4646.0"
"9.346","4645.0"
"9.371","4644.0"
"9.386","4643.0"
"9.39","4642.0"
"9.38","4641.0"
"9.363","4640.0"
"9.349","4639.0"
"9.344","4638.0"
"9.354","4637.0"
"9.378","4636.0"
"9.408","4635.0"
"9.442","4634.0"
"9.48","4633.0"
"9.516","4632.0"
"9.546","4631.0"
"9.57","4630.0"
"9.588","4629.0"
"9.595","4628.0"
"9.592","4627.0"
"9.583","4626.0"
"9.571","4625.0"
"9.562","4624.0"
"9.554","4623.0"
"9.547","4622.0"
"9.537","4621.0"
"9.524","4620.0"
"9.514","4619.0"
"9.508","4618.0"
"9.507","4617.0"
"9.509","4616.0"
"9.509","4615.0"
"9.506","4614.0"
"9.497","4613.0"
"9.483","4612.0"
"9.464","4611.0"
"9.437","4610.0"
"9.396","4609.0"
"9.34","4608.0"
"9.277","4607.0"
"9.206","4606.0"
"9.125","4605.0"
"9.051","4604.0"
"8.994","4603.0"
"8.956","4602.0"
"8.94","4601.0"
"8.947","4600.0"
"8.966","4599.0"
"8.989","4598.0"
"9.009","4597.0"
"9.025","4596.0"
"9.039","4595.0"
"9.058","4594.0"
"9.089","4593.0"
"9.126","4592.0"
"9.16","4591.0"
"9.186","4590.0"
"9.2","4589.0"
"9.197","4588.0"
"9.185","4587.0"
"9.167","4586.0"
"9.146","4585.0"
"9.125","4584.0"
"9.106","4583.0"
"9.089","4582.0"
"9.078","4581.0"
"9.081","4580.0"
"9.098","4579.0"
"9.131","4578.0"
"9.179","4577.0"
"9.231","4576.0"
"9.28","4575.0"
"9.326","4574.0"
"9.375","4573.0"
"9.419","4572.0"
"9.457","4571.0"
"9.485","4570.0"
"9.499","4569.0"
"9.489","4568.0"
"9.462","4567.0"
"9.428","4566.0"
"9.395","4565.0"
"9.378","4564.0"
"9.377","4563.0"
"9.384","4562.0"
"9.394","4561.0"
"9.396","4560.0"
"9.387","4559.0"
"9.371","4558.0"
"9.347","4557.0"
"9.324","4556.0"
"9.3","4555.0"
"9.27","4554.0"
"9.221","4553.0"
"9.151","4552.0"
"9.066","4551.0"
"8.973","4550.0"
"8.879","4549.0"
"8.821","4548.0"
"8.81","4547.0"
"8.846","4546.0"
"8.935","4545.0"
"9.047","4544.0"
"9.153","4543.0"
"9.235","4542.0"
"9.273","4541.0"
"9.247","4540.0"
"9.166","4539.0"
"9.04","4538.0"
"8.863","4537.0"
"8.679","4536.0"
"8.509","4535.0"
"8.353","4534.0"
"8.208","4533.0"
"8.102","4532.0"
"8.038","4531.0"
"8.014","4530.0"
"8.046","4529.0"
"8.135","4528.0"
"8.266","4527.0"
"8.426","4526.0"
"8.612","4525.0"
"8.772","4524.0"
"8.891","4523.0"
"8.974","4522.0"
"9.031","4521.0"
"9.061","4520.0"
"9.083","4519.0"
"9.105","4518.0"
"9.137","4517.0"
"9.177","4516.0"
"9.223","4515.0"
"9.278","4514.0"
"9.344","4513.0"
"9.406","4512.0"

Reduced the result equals -2.6 A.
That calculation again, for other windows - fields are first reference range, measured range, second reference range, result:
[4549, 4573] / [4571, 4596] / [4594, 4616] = 0.3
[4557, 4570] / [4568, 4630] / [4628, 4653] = 0.7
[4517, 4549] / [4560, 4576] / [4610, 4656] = -0.7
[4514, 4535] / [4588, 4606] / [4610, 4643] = 0.4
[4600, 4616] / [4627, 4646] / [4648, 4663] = -0.2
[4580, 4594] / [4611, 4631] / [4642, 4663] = -0.6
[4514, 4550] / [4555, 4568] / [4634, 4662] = -0.7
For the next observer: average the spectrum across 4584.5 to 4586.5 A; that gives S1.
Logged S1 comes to 9.16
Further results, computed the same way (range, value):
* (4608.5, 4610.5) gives 9.42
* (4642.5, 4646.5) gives 9.36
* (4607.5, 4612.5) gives 9.42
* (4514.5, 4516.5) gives 9.2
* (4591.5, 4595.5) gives 9.08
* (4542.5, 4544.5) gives 9.1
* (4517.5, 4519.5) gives 9.09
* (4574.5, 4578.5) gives 9.21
